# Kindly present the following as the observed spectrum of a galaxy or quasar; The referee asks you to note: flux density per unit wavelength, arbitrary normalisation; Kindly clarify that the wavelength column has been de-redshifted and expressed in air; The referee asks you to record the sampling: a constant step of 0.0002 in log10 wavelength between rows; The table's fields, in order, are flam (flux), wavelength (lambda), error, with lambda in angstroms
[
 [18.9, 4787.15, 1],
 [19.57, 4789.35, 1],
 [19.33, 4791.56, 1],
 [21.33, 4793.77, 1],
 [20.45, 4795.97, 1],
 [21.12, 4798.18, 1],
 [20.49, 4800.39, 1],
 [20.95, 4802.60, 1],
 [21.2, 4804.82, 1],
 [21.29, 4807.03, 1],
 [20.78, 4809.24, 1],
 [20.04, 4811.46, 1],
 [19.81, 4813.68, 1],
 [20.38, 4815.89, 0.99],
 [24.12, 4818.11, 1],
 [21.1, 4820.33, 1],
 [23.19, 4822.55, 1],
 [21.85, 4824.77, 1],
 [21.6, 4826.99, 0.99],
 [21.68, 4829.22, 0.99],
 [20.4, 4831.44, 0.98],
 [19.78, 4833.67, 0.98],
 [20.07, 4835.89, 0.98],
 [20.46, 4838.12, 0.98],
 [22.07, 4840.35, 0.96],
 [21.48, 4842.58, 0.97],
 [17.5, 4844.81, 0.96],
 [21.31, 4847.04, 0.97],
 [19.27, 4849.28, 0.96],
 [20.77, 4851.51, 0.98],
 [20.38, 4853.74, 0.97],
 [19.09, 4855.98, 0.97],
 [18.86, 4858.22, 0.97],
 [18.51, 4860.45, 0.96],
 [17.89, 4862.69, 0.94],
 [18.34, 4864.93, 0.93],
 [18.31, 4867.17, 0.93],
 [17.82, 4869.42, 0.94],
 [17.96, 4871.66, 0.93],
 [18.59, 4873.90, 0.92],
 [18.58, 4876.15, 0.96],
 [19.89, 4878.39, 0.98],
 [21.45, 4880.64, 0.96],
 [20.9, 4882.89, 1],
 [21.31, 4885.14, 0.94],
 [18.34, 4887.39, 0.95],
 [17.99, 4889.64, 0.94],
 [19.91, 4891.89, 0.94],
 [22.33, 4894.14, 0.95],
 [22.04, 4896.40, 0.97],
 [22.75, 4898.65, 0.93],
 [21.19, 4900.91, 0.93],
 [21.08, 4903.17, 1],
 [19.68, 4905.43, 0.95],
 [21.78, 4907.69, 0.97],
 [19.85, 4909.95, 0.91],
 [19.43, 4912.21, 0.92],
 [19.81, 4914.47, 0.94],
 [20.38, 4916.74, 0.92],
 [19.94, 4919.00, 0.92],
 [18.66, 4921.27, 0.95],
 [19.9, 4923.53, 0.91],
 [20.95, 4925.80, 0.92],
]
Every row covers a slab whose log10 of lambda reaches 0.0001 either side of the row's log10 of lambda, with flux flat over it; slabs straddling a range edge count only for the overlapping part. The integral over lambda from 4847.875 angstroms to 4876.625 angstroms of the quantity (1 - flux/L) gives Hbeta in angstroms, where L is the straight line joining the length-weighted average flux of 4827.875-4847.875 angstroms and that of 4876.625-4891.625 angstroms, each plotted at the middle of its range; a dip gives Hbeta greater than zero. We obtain 2.0 angstroms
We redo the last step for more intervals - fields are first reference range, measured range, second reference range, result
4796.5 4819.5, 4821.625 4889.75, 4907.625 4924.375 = 2.1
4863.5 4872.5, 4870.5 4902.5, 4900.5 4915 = -1.8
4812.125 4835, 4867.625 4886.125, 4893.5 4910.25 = 1.6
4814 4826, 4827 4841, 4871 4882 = 0.4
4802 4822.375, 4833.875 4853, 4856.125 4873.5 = -0.9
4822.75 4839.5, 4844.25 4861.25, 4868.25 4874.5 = -0.1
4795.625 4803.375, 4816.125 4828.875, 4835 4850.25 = -1.0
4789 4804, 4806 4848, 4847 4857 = -1.5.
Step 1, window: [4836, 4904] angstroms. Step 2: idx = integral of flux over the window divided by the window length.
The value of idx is 19.9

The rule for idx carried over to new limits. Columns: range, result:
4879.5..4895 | 20.3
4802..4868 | 20.4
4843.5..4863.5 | 19.3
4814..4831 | 21.8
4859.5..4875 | 18.2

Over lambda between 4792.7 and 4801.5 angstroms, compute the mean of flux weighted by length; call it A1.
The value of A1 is 20.9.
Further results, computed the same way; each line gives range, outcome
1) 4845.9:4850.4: 20.3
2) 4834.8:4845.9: 20.3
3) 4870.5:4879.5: 18.8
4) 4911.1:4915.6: 19.6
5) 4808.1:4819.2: 21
